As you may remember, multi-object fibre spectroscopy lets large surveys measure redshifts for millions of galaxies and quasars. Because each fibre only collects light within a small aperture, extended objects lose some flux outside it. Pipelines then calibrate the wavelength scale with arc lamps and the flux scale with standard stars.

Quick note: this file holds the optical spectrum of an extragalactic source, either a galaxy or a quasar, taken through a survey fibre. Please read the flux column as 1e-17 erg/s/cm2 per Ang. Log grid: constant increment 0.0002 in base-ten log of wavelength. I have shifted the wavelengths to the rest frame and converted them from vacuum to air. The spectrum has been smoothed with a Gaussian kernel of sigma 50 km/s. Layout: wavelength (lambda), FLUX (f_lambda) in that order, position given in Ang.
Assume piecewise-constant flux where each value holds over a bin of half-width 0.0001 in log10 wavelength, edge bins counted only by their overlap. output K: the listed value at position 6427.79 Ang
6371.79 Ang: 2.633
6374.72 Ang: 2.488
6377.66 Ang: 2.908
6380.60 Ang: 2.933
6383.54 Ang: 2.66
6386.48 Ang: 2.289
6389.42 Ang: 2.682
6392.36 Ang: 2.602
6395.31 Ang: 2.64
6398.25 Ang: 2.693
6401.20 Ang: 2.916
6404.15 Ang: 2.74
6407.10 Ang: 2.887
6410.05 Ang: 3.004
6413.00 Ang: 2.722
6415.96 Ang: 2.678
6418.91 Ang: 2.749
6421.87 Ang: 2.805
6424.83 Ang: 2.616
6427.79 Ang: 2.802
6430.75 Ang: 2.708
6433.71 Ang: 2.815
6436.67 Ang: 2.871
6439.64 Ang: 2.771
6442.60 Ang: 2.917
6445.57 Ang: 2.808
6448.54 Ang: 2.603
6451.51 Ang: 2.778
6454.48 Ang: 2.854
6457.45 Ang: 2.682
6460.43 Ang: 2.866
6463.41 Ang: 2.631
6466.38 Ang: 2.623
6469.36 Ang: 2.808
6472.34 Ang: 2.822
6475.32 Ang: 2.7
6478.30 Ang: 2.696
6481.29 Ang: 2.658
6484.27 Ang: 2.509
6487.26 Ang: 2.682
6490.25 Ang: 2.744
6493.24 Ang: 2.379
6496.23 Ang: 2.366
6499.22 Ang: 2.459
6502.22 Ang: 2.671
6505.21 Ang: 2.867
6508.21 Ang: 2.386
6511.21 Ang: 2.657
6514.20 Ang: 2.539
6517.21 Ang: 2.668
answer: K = 2.802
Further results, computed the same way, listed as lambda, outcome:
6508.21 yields 2.386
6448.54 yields 2.603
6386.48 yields 2.289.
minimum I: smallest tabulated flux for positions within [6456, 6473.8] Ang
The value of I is 2.623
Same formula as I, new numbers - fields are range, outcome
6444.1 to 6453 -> 2.603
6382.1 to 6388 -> 2.289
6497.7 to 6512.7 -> 2.386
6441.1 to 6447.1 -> 2.808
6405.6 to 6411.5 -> 2.887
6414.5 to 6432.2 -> 2.616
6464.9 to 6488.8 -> 2.509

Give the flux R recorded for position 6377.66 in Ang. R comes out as 2.908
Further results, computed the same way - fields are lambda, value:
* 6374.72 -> 2.488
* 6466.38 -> 2.623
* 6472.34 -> 2.822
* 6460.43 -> 2.866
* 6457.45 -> 2.682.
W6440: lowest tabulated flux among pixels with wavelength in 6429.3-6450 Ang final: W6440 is 2.603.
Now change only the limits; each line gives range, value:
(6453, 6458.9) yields 2.682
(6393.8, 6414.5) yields 2.64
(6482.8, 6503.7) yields 2.366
